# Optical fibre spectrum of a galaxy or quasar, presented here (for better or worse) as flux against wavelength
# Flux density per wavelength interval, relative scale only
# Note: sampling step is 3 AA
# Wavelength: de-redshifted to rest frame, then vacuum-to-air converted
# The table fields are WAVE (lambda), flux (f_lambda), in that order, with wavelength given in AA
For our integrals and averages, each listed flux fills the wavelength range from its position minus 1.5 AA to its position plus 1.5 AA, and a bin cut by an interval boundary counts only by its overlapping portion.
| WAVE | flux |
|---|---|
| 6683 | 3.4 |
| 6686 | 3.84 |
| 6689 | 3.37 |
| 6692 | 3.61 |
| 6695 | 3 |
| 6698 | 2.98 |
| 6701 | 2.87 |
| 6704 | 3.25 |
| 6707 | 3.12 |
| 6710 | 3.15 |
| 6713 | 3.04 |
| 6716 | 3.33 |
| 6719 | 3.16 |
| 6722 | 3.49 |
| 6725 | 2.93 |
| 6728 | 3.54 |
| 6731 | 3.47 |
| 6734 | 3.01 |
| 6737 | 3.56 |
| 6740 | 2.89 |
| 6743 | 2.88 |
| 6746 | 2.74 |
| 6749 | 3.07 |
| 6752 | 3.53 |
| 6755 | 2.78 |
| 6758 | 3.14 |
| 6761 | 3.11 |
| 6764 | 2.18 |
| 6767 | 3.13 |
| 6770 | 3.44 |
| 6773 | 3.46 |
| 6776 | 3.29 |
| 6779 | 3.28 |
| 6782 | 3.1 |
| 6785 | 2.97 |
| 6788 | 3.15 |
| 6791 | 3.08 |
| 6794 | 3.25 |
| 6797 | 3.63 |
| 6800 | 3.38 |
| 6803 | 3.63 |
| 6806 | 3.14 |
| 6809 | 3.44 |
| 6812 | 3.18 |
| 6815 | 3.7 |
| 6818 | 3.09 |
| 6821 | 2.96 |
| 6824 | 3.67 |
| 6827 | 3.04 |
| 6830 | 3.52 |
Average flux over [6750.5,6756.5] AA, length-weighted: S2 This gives 3.15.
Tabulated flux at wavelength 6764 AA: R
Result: 2.18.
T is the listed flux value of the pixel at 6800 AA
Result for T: 3.38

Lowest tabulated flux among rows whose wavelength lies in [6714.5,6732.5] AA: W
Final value 2.93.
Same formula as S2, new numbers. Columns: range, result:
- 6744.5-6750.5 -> 2.9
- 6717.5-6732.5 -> 3.32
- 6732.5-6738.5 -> 3.29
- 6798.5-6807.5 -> 3.38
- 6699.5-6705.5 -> 3.06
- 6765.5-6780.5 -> 3.32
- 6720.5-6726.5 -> 3.21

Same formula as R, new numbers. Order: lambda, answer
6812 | 3.18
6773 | 3.46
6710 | 3.15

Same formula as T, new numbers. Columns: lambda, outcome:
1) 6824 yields 3.67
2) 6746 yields 2.74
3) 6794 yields 3.25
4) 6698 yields 2.98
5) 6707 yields 3.12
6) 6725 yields 2.93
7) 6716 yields 3.33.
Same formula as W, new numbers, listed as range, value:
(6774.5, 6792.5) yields 2.97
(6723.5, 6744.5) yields 2.88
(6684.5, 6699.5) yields 2.98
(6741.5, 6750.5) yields 2.74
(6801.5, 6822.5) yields 2.96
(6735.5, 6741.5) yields 2.89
